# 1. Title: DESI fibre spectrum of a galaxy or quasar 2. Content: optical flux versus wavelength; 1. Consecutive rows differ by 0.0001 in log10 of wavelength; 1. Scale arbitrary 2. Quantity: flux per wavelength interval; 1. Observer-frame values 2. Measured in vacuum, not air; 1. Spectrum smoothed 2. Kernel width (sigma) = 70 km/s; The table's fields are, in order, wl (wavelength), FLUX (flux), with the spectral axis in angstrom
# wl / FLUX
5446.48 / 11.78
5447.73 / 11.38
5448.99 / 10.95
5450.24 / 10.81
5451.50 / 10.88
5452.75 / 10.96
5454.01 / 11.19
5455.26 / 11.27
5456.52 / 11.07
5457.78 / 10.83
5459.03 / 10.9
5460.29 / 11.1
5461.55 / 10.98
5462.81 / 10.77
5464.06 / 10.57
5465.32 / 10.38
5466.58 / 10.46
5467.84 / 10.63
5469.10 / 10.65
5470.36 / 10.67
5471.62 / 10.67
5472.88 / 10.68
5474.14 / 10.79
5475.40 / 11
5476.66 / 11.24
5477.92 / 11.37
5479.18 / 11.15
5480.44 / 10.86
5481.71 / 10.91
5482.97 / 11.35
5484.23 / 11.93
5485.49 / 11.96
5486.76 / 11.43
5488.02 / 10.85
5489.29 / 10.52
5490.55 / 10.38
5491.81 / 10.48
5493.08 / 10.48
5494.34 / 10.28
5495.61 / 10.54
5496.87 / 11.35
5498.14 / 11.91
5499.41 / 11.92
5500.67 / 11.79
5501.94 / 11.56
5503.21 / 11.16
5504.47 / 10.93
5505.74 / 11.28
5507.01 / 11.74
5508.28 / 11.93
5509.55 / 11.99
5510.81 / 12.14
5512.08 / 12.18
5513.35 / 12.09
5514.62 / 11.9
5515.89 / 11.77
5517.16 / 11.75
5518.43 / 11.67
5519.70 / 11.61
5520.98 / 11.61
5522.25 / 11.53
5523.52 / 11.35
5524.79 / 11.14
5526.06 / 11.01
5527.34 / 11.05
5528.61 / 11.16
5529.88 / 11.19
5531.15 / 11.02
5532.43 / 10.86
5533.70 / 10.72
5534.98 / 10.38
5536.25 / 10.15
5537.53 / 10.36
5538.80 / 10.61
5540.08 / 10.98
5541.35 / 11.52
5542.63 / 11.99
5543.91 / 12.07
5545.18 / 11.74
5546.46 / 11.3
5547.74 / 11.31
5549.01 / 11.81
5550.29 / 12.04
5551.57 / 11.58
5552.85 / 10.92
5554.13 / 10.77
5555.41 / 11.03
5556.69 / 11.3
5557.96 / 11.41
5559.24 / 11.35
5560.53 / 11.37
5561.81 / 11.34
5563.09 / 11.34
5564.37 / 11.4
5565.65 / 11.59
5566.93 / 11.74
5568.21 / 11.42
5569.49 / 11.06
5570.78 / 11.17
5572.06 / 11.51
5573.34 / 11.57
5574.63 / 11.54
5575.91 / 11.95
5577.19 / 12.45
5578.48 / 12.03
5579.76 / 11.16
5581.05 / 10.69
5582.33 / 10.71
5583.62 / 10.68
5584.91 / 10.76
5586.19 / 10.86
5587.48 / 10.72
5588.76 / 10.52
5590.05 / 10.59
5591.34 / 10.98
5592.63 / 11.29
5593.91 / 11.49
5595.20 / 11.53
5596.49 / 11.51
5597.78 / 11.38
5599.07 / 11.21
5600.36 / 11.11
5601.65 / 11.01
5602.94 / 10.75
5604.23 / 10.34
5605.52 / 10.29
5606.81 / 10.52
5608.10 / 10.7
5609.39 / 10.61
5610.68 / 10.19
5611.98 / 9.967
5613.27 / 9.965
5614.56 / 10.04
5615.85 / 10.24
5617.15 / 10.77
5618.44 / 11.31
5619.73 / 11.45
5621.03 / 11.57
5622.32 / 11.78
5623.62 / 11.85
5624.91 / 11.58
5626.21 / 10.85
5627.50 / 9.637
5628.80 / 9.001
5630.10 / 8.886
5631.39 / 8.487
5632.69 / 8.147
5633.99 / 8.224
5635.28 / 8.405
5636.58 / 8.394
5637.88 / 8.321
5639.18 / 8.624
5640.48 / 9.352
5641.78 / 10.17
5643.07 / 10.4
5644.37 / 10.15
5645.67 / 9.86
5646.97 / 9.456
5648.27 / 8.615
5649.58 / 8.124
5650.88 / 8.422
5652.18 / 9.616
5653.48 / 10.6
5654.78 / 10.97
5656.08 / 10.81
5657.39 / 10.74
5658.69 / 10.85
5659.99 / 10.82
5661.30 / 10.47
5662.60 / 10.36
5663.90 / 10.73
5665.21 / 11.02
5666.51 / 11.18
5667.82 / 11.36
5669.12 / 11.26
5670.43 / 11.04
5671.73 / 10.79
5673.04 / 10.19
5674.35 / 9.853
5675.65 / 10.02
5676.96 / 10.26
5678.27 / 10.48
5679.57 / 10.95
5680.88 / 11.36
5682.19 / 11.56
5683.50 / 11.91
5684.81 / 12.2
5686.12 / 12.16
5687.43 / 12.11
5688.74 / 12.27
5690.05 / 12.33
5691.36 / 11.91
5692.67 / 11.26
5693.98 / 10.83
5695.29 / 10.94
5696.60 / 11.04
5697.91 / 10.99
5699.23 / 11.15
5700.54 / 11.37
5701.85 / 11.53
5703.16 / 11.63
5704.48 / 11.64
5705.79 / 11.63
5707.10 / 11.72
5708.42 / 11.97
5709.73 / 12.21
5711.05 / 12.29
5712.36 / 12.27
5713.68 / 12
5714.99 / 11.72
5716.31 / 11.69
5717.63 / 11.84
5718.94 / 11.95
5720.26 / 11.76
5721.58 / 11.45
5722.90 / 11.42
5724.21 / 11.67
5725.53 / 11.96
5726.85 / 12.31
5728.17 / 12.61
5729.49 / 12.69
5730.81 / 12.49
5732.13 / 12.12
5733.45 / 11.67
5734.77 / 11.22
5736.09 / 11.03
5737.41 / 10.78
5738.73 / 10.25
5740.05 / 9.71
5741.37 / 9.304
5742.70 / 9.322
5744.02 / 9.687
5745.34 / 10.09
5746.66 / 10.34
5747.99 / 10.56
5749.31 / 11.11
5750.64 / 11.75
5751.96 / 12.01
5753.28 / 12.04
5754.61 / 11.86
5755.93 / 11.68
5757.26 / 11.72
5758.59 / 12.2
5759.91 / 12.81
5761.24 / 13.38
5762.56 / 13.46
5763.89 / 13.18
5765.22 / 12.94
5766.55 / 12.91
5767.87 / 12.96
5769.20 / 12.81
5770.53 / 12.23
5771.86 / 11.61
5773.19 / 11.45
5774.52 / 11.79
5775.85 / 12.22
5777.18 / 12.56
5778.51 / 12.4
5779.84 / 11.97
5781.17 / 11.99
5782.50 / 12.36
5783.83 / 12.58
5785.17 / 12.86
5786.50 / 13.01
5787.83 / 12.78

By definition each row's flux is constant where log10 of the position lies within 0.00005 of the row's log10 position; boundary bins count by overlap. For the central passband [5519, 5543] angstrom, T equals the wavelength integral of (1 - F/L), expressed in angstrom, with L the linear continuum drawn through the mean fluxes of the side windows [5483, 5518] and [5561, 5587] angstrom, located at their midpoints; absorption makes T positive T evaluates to 0.7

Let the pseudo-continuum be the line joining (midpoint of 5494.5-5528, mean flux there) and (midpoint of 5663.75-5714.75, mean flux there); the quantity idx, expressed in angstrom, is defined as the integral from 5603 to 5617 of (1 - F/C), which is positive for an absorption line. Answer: 1.4 angstrom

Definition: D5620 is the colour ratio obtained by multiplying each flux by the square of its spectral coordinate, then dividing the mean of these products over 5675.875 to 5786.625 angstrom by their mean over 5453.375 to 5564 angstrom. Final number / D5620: 1.13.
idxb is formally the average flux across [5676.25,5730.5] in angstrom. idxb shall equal 11.7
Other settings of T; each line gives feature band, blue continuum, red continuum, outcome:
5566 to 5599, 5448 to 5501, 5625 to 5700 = -1.96 angstrom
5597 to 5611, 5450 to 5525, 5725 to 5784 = 0.84 angstrom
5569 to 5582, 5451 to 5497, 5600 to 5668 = -1.36 angstrom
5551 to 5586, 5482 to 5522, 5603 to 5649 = -2.25 angstrom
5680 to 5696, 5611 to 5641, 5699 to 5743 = -1.10 angstrom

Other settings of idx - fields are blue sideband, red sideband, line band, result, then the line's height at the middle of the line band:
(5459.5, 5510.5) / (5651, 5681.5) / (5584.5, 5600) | -0.37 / 10.8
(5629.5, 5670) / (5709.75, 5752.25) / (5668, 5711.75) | -3.33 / 10.6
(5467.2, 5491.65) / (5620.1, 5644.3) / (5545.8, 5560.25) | -1.38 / 10.4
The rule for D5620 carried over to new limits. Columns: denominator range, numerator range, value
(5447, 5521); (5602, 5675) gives 0.96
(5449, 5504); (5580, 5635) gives 1.01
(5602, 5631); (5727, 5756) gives 1.10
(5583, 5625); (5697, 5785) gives 1.13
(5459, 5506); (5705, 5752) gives 1.13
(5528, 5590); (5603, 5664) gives 0.92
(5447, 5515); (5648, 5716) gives 1.07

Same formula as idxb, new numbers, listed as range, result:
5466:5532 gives 11.2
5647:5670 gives 10.3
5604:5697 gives 10.4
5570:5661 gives 10.4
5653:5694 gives 11.1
